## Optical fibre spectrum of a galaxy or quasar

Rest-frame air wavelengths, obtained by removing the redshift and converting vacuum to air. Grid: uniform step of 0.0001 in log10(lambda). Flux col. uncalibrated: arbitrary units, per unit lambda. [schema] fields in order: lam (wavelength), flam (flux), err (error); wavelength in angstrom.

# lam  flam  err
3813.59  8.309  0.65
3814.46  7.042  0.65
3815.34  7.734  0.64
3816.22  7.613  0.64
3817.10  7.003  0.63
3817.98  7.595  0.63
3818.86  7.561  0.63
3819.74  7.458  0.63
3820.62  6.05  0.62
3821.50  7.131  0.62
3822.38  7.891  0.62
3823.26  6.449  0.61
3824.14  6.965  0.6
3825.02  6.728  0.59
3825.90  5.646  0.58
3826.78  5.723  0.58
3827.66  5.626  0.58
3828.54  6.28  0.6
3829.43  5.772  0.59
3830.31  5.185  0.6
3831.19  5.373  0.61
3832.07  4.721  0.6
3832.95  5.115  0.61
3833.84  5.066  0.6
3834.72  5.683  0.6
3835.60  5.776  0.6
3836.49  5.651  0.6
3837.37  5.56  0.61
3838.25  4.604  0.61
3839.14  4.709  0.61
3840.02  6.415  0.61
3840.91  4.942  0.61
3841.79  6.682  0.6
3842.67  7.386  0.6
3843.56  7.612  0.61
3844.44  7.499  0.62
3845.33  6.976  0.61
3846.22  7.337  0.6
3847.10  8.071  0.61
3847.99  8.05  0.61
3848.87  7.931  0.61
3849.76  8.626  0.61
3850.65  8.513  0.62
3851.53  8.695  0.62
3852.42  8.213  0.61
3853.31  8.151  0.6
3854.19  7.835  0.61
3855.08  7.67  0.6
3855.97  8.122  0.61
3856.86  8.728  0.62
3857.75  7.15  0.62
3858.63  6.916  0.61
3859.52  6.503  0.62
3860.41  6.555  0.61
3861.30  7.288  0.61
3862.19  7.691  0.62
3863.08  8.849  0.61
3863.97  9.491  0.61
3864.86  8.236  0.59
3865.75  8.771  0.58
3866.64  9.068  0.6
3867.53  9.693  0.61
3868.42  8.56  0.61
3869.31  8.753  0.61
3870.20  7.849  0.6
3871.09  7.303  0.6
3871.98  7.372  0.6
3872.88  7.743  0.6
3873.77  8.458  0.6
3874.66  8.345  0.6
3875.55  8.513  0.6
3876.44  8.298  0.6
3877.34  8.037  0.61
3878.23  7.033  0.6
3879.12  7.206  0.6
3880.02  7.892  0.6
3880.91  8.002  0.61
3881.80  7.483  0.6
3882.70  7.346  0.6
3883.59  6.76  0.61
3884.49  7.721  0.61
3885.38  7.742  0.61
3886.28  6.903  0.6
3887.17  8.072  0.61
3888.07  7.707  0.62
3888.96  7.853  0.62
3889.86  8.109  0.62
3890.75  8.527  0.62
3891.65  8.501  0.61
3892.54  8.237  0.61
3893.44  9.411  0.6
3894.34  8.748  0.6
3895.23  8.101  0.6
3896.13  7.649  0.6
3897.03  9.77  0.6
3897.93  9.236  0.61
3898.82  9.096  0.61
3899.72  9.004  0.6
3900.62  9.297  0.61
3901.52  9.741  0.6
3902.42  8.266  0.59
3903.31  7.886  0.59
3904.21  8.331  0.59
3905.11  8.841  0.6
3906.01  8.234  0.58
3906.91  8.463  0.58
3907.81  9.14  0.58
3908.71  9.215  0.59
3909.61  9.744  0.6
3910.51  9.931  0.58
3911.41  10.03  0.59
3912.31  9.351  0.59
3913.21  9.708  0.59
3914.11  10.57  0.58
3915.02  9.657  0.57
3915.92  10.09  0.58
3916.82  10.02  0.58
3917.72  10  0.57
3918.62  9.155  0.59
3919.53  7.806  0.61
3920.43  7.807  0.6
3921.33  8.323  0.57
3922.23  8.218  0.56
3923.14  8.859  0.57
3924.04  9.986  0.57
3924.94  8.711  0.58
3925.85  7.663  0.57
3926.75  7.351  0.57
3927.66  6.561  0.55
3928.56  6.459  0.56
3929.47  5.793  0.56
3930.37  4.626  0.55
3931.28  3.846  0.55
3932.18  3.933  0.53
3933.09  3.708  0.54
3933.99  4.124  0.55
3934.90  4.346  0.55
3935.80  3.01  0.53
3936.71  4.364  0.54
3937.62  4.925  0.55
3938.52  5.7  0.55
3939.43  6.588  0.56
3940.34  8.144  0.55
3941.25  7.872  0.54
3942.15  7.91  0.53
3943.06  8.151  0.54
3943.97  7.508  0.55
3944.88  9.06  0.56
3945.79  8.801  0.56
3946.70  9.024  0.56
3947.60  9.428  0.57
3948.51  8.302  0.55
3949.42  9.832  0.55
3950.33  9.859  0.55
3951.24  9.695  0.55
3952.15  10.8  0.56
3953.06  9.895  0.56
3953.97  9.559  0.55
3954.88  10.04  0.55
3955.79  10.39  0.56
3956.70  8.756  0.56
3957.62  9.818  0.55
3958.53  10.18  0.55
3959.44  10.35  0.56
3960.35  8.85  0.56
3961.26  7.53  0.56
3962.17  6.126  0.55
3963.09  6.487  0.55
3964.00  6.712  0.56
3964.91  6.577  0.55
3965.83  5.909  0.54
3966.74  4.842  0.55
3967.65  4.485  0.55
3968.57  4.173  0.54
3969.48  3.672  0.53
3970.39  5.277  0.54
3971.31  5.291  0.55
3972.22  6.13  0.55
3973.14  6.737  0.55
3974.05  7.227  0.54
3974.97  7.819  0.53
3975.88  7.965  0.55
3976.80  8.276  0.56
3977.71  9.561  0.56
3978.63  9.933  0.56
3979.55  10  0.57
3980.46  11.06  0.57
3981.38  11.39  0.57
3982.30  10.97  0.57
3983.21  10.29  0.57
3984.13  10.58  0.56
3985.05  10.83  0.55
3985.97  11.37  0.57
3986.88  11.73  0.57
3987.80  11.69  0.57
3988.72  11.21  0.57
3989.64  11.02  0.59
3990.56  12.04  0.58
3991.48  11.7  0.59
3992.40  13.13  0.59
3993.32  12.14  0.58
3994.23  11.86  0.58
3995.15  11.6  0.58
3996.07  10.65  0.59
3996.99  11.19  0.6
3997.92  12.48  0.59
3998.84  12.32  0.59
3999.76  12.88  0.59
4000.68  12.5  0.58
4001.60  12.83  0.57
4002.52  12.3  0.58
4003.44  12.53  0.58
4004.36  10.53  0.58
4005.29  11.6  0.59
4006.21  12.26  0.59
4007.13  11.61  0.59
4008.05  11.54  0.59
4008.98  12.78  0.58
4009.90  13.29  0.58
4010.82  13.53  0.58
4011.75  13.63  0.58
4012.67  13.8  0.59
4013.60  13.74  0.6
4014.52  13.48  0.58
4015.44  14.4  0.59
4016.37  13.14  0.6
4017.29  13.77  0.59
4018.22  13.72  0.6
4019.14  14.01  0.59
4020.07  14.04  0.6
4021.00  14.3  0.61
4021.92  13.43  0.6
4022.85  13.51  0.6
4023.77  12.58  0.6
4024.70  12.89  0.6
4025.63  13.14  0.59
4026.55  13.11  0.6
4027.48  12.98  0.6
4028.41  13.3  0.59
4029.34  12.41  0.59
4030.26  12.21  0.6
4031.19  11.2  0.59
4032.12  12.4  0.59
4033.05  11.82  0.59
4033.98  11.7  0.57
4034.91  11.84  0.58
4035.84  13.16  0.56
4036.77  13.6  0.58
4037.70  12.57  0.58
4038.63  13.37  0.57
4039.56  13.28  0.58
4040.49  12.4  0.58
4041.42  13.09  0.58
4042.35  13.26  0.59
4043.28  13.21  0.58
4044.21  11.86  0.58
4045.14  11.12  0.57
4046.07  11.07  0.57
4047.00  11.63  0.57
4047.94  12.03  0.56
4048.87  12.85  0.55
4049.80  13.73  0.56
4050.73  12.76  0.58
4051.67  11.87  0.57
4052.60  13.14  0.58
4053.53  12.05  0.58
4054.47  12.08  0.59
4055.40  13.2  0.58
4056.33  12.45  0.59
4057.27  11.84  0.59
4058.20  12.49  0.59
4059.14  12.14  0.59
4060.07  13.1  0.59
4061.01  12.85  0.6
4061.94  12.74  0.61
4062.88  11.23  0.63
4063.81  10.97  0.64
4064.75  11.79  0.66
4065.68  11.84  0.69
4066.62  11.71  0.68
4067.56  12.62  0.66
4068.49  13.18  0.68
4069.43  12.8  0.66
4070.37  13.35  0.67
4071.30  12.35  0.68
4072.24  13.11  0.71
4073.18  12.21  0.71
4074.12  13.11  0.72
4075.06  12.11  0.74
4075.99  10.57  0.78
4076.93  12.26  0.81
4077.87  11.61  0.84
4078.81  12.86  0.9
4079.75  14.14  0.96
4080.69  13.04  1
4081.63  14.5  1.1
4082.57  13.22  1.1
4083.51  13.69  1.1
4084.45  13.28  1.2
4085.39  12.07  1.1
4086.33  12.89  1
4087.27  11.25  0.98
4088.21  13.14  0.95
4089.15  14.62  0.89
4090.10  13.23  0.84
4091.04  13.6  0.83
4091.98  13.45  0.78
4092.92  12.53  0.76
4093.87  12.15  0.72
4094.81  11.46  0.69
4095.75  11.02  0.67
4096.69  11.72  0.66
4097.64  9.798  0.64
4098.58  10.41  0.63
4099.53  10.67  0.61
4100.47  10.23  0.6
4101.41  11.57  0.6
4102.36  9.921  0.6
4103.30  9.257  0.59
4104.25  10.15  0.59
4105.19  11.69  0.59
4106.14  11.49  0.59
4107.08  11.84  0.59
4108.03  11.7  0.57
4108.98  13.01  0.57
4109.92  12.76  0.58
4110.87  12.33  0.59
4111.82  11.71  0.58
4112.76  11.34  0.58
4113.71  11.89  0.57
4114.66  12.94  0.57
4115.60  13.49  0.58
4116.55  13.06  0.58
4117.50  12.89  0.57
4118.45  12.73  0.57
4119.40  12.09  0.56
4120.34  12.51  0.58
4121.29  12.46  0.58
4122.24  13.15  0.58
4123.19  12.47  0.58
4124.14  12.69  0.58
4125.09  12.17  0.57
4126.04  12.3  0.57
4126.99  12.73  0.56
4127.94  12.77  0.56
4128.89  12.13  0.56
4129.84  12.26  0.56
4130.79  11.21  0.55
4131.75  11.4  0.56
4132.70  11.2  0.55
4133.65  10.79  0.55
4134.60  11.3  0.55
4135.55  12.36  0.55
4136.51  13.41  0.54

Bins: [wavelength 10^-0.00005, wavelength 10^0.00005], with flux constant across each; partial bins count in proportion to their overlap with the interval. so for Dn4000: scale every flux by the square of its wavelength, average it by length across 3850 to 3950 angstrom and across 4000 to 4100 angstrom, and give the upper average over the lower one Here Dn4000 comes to 1.70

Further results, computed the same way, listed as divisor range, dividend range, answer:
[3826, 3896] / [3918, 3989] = 1.12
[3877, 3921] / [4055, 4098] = 1.59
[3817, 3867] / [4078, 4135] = 1.99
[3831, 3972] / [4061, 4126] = 1.75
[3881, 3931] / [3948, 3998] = 1.12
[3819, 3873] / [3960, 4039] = 1.68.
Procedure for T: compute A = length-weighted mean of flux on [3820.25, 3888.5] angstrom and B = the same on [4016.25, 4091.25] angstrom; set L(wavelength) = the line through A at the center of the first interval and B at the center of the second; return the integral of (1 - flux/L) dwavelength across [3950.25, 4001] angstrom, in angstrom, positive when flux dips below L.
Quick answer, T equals 5.84 angstrom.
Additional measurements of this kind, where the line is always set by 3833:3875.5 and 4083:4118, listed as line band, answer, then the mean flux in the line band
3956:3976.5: 5.6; 6.91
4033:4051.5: -2.7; 12.5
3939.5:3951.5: 0.7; 8.65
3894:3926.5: -2.0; 9.01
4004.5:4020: -4.1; 13.1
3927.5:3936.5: 4.4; 4.57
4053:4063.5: -1.1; 12.4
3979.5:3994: -2.1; 11.4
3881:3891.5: 0.5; 7.69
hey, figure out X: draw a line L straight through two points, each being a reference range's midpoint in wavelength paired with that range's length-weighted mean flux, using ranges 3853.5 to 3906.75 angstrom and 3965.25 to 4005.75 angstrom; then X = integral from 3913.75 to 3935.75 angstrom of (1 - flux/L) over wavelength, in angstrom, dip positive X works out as 3.8 angstrom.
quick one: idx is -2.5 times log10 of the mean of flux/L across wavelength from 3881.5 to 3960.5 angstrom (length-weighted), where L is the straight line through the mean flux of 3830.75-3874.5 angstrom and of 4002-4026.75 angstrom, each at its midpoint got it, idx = 0.18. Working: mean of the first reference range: 7.32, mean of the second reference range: 13.1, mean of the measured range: 8.21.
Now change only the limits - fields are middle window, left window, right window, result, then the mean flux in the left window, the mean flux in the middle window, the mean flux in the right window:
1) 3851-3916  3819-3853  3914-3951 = -0.19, 6.55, 8.37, 7.45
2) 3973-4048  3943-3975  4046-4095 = -0.20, 7.86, 12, 12.6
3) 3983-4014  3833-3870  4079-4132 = -0.18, 7.4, 12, 12.2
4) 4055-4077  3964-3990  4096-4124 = -0.16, 8.39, 12.3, 11.8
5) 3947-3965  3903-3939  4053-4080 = -0.03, 7.61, 9.01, 12.4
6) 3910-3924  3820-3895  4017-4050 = -0.02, 7.34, 9.32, 12.8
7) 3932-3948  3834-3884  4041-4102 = 0.40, 7.54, 6.51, 12.4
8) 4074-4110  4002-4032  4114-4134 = 0.04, 13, 12.1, 12.4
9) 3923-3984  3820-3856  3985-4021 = 0.38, 6.63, 7.58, 12.5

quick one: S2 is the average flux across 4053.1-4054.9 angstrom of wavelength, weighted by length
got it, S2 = 12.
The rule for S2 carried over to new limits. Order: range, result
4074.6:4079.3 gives 11.9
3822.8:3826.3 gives 6.47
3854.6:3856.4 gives 7.87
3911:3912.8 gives 9.69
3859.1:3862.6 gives 7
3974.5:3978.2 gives 8.41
